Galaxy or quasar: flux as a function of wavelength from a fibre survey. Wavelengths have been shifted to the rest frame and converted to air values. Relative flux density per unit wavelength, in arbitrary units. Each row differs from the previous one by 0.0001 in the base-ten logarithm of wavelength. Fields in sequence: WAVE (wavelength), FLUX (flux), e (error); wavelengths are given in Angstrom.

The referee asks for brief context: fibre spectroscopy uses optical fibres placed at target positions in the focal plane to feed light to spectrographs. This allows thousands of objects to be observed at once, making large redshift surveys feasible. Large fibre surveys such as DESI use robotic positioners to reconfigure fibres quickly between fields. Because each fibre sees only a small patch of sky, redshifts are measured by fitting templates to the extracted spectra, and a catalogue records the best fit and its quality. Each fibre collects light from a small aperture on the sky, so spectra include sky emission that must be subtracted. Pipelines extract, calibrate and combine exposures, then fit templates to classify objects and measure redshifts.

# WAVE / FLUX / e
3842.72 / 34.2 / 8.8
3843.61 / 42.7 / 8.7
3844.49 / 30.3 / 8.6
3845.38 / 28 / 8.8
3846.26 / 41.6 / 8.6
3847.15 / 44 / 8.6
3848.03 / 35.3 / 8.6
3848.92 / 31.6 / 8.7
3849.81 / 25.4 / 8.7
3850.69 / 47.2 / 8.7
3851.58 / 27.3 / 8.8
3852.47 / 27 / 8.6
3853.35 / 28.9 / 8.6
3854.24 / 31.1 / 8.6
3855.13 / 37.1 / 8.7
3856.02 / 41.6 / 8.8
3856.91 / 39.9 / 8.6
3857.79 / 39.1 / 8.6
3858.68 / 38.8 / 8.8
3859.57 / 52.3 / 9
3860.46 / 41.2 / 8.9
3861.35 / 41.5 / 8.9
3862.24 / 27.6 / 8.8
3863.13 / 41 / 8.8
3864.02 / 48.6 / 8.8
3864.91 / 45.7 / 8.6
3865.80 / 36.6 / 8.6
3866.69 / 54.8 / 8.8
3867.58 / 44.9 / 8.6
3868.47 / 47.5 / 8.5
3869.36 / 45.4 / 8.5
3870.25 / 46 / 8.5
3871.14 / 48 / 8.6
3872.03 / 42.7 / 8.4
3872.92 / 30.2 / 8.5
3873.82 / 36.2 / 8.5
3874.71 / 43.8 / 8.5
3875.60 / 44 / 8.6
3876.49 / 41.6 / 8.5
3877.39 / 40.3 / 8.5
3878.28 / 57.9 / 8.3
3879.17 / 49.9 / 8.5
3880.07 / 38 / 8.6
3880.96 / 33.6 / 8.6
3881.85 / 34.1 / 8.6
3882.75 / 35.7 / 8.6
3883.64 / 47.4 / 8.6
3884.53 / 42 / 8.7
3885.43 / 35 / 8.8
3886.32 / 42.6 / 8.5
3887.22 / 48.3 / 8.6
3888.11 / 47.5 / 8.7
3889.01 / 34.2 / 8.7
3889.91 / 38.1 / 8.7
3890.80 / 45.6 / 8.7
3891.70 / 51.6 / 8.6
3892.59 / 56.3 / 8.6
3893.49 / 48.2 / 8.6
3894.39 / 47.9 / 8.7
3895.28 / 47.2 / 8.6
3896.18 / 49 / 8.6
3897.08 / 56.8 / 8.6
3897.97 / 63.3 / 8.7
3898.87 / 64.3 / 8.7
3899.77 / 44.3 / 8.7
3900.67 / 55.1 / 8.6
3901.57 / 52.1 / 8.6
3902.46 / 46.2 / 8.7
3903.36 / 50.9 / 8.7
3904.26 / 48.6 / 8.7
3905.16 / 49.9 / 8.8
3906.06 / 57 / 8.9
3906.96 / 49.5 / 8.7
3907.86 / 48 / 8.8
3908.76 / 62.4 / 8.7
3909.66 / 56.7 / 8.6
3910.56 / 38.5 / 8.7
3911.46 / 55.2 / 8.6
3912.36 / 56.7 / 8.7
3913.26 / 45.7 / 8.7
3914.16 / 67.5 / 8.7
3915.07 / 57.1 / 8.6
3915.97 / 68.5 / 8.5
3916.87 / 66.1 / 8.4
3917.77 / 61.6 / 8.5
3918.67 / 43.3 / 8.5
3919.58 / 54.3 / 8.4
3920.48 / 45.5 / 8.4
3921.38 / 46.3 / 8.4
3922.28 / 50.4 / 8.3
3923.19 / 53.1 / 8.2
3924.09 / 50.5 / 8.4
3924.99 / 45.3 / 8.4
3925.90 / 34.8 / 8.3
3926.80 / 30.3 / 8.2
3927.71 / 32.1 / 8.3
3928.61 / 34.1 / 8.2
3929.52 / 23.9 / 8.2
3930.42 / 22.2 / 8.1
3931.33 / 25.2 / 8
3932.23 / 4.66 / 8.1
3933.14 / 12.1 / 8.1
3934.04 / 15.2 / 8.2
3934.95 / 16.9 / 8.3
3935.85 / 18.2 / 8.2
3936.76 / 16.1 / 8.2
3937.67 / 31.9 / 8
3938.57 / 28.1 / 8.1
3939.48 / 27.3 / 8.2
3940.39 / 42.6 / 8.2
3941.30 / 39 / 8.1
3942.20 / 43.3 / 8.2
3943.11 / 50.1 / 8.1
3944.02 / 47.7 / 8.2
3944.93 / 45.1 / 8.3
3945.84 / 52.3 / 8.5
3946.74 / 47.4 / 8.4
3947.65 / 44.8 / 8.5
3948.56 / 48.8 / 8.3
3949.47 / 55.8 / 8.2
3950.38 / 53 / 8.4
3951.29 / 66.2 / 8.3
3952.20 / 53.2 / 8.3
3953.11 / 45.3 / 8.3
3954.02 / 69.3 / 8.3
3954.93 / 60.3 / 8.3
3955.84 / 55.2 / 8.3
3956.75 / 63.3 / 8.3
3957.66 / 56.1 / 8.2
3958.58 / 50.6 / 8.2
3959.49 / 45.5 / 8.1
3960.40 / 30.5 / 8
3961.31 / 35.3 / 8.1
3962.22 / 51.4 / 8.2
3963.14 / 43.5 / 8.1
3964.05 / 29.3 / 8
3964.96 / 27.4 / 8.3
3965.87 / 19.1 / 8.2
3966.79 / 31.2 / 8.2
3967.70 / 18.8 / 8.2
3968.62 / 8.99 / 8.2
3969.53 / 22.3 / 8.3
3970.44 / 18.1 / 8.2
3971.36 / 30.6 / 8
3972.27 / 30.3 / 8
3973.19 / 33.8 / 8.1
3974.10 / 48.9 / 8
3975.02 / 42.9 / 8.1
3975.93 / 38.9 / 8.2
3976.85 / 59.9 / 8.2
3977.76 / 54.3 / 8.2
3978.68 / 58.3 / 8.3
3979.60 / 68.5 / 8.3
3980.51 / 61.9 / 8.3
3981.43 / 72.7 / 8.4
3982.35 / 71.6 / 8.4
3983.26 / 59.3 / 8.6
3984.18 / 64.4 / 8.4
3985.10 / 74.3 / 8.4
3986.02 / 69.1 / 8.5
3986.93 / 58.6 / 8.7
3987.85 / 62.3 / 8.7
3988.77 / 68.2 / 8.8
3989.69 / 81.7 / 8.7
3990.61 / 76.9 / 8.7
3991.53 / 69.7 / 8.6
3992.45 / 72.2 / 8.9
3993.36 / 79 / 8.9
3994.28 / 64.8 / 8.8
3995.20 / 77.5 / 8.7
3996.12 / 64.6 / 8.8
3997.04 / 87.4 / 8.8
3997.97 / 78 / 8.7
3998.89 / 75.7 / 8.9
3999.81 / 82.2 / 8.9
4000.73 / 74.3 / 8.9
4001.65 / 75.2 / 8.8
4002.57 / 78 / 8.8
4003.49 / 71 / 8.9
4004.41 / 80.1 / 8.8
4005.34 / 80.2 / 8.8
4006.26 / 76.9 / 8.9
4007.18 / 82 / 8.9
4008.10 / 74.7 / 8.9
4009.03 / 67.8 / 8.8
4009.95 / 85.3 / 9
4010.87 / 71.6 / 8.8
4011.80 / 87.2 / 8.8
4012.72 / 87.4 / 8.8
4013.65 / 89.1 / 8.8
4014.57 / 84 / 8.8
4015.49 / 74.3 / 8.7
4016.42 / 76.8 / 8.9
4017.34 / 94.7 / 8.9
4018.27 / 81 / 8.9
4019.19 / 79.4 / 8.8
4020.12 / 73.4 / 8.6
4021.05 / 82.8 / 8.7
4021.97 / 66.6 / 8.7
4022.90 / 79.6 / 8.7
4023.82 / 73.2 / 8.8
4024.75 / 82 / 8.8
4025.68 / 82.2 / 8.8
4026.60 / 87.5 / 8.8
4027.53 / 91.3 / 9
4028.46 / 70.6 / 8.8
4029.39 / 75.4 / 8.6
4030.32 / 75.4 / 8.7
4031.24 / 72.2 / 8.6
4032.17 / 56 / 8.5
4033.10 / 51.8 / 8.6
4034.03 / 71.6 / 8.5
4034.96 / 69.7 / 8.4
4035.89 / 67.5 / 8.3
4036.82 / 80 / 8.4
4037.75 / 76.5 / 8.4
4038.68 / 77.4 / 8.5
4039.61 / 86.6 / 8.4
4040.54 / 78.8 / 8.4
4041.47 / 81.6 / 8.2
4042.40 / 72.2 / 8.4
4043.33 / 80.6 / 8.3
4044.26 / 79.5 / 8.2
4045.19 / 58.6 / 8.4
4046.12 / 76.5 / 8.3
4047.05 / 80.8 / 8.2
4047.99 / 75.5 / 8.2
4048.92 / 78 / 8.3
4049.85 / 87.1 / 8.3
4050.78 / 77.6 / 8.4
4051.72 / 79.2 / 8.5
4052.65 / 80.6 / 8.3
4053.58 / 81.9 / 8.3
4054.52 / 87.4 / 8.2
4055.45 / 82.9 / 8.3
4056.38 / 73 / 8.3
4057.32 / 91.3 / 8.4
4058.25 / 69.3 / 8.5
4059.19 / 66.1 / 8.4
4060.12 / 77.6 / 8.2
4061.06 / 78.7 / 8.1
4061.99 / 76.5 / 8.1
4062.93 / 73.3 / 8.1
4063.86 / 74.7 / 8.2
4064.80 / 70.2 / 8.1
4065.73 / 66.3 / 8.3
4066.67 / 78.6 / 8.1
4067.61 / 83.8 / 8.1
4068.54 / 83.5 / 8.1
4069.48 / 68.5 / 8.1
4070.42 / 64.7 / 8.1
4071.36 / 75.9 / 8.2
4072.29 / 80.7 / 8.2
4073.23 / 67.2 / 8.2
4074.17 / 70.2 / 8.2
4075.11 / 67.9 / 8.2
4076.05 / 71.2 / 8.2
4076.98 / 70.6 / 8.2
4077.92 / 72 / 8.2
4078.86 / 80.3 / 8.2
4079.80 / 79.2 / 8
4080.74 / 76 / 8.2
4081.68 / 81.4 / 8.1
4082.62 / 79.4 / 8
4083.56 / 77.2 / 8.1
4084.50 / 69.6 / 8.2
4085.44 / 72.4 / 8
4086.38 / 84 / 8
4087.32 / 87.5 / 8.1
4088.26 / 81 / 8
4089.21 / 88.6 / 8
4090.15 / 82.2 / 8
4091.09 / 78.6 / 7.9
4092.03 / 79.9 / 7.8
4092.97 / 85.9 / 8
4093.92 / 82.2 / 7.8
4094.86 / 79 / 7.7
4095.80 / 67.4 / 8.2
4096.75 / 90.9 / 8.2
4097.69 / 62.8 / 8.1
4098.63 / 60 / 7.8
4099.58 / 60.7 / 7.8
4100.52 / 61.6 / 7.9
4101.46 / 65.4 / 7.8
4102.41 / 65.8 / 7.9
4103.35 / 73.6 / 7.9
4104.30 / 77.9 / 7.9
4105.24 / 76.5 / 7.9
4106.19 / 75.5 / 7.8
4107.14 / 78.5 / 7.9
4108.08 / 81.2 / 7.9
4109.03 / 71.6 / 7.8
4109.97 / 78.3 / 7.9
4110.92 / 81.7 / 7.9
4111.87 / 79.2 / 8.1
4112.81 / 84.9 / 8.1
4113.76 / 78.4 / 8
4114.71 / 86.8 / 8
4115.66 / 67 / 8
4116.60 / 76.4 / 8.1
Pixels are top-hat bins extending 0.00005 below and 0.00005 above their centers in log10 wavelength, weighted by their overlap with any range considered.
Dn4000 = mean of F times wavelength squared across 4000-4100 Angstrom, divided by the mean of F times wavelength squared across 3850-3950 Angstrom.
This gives 1.9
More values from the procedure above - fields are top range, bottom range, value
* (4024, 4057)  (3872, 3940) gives 1.90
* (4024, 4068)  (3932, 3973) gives 2.11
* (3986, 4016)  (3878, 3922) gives 1.61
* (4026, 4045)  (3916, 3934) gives 2.04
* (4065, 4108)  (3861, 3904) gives 1.84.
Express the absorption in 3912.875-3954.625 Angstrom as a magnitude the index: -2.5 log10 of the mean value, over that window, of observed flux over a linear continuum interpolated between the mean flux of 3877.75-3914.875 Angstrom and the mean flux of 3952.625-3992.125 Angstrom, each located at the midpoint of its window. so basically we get 0.17 mag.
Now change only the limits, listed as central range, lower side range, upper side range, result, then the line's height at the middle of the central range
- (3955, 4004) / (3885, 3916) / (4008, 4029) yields 0.27 mag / 70.5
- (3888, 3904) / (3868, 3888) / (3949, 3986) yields -0.15 mag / 43.4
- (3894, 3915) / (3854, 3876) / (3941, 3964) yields -0.16 mag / 45.5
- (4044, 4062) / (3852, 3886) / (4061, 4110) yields -0.12 mag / 70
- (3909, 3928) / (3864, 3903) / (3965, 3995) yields -0.06 mag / 48.2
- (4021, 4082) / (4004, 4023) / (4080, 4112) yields 0.03 mag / 78.1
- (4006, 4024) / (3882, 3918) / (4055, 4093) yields -0.17 mag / 67.7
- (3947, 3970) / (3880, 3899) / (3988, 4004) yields 0.42 mag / 64.6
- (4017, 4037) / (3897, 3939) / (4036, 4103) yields -0.13 mag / 67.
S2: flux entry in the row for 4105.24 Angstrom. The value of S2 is 76.5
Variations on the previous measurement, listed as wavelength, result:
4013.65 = 89.1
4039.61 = 86.6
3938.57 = 28.1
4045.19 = 58.6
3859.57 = 52.3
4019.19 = 79.4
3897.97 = 63.3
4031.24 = 72.2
